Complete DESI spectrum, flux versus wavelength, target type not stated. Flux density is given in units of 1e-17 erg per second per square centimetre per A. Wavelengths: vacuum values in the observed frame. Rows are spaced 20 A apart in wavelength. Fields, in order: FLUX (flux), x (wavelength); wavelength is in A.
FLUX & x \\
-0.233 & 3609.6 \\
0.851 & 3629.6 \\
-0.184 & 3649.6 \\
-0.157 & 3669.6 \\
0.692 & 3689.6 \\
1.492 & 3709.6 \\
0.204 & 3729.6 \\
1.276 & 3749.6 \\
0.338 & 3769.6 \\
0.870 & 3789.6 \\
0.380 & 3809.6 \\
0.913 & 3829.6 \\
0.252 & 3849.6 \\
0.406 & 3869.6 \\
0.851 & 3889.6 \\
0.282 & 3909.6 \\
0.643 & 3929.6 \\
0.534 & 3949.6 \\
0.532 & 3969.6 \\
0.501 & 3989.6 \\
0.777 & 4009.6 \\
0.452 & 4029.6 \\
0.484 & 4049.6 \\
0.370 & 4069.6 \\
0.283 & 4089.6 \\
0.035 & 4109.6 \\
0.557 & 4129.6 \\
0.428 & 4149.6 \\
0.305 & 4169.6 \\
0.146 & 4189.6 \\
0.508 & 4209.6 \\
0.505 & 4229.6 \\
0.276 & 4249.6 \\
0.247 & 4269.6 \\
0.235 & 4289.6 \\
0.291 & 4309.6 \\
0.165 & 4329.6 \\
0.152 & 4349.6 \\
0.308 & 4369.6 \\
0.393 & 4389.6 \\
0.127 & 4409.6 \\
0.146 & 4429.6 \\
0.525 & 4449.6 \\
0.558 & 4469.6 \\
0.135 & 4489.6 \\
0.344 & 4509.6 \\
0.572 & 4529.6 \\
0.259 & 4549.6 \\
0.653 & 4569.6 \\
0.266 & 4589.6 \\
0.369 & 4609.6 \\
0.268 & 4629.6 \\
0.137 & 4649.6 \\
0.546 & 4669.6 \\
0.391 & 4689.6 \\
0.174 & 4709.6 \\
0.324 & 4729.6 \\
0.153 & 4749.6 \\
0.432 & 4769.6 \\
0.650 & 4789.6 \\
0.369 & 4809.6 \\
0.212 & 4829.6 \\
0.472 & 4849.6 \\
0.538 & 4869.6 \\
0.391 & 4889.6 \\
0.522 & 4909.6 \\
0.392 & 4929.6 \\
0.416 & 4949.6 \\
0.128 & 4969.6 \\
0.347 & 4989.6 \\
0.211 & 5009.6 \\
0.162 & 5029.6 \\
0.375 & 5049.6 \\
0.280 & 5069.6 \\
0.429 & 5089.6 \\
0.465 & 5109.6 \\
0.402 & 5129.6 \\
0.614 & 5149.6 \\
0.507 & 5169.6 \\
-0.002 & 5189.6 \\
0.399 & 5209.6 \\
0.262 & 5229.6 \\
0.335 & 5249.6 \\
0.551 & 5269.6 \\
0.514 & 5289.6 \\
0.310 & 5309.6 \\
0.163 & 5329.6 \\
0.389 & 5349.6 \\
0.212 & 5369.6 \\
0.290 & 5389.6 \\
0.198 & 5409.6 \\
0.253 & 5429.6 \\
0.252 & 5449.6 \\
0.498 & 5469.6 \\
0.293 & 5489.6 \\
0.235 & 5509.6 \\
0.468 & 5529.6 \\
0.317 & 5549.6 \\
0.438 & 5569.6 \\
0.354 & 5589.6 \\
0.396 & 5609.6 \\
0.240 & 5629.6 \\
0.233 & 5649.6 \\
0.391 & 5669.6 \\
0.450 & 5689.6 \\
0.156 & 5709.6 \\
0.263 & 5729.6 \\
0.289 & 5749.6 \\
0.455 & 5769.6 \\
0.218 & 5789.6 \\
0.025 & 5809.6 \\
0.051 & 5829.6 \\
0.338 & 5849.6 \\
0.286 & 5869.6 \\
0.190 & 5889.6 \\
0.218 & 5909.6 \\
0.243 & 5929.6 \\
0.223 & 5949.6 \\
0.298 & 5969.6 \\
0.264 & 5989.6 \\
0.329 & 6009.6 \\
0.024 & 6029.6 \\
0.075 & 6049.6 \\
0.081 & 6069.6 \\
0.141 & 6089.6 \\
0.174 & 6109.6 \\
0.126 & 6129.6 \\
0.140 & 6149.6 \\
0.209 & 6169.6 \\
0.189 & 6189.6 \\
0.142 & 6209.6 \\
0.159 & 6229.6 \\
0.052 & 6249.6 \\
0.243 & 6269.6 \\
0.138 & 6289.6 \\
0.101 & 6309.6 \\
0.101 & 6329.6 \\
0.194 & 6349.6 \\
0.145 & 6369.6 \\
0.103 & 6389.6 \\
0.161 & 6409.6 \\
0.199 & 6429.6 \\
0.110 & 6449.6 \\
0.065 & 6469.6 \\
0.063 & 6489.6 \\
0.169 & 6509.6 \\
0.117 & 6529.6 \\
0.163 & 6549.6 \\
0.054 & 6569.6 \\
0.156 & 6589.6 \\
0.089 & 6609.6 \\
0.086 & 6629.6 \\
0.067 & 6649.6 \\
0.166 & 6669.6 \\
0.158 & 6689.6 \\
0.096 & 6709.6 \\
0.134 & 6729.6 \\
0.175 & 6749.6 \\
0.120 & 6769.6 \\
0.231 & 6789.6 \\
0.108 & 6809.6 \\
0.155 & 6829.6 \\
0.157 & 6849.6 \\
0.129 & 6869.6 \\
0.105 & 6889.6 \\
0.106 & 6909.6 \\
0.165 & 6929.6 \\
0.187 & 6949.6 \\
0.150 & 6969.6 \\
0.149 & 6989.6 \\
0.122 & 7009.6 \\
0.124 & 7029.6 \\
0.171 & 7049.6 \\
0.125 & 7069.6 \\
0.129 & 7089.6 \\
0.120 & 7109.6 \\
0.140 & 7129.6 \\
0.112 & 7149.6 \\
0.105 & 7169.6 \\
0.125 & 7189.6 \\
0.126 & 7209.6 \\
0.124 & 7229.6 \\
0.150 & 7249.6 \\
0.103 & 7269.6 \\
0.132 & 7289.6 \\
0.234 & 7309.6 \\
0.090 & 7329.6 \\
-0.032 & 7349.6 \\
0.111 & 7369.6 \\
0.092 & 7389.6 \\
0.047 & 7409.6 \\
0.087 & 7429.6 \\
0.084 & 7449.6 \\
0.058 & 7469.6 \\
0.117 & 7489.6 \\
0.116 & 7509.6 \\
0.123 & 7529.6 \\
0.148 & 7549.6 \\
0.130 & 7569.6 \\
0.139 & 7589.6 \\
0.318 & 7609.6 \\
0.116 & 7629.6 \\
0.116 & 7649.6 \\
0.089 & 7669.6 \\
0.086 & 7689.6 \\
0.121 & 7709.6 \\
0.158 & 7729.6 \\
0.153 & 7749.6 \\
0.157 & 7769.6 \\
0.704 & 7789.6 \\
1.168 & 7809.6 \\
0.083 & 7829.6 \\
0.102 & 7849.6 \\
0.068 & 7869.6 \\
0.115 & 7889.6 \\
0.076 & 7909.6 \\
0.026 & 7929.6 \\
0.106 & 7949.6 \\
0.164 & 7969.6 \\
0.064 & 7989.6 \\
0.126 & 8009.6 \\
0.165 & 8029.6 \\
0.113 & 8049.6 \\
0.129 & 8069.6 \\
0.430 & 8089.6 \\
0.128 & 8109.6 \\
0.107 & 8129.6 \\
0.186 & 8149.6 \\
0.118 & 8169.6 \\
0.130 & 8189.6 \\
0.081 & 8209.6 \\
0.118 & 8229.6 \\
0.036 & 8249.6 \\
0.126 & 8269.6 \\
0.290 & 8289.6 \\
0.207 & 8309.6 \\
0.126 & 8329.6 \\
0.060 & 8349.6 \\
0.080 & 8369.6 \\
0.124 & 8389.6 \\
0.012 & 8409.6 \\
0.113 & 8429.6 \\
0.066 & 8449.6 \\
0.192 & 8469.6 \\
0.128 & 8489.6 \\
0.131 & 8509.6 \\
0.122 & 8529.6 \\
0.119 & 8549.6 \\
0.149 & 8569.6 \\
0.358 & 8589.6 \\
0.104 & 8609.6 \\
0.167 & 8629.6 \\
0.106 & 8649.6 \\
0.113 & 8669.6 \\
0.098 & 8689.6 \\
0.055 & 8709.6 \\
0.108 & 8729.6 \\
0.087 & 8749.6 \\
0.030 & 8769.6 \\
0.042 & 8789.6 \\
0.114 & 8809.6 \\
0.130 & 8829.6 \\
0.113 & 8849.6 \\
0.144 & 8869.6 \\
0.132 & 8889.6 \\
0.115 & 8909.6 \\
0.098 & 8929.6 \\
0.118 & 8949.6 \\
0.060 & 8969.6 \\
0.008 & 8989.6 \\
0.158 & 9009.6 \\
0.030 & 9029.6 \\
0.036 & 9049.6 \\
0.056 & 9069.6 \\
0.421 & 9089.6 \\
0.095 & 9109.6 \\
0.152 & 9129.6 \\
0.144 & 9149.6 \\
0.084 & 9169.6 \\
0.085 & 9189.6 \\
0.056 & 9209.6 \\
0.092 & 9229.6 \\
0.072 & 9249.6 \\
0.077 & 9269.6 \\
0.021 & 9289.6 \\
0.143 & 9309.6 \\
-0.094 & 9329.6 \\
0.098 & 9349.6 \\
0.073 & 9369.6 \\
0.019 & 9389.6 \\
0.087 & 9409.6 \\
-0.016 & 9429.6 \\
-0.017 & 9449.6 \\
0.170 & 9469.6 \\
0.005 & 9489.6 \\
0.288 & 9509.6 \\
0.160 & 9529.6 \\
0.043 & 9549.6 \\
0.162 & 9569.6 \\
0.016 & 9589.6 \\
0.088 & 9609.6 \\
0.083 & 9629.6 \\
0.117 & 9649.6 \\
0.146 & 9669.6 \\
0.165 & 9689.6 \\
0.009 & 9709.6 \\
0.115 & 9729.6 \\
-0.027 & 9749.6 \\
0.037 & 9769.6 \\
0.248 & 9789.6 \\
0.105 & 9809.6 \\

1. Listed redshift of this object 1.09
